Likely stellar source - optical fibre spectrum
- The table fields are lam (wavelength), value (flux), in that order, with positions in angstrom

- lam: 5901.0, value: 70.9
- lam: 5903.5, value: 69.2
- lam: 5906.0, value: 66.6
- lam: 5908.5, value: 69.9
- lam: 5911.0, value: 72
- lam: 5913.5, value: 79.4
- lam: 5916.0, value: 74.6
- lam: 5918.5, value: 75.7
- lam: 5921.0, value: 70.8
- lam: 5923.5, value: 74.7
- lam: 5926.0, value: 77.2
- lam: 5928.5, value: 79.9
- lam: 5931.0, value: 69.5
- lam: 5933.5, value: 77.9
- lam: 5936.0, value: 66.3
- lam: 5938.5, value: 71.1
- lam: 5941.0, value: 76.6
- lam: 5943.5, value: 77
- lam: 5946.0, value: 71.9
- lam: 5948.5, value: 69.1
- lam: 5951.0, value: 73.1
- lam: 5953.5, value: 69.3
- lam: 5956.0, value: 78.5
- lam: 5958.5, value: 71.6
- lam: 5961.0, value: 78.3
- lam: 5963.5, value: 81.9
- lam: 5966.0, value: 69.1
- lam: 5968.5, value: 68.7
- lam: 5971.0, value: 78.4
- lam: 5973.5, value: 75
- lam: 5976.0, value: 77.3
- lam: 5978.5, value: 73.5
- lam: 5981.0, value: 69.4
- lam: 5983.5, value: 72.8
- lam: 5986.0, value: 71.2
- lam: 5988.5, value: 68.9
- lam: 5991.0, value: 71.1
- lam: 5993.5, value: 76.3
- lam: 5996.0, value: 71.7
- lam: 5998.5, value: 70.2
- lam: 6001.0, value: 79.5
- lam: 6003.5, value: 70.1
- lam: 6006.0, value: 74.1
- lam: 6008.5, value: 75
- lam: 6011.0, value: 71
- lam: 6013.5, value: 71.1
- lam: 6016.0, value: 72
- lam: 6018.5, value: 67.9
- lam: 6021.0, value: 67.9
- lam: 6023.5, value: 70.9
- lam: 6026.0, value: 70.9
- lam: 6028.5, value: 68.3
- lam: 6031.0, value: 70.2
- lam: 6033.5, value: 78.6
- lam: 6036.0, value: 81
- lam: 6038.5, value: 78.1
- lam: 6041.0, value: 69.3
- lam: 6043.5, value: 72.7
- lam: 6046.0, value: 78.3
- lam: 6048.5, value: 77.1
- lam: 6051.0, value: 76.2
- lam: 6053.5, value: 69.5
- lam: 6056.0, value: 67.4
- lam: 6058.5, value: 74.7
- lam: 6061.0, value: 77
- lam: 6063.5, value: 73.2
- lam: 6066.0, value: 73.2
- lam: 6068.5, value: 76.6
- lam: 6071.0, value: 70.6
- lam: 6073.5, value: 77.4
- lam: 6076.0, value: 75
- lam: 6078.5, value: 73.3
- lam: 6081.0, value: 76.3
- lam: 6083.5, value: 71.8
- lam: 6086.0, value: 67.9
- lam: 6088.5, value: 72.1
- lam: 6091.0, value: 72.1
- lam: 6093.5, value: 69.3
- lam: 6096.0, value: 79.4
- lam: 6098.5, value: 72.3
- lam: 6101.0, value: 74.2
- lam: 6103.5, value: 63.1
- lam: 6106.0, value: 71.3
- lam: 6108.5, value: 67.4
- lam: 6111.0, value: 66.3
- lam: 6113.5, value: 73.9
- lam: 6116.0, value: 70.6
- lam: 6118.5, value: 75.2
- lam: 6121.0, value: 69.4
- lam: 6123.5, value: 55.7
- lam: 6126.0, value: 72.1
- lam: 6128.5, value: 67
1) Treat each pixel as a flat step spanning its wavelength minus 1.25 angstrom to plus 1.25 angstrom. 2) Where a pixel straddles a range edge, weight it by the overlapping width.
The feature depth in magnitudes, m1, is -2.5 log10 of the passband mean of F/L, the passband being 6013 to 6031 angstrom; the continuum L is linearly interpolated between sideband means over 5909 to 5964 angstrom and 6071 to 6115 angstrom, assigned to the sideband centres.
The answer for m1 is 0.05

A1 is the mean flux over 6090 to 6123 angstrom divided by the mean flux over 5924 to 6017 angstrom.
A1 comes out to 0.96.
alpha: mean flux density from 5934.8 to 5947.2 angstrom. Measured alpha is 72.6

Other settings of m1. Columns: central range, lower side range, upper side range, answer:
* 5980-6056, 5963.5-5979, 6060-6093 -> 0.019 mag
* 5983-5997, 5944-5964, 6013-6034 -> 0.004 mag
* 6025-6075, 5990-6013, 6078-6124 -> -0.030 mag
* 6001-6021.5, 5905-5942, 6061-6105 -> 0.021 mag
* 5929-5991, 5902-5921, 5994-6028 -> -0.017 mag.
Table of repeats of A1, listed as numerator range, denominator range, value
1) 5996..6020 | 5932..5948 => 0.99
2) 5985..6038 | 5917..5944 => 0.98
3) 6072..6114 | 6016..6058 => 0.99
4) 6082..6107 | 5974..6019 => 0.98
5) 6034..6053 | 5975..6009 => 1.04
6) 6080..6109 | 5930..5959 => 0.98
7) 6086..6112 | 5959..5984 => 0.95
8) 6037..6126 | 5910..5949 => 0.98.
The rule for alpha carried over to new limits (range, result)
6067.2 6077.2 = 74.9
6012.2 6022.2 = 69.7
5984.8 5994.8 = 71.9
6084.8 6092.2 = 70.7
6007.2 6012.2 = 73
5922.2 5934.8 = 75.8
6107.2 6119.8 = 70.7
